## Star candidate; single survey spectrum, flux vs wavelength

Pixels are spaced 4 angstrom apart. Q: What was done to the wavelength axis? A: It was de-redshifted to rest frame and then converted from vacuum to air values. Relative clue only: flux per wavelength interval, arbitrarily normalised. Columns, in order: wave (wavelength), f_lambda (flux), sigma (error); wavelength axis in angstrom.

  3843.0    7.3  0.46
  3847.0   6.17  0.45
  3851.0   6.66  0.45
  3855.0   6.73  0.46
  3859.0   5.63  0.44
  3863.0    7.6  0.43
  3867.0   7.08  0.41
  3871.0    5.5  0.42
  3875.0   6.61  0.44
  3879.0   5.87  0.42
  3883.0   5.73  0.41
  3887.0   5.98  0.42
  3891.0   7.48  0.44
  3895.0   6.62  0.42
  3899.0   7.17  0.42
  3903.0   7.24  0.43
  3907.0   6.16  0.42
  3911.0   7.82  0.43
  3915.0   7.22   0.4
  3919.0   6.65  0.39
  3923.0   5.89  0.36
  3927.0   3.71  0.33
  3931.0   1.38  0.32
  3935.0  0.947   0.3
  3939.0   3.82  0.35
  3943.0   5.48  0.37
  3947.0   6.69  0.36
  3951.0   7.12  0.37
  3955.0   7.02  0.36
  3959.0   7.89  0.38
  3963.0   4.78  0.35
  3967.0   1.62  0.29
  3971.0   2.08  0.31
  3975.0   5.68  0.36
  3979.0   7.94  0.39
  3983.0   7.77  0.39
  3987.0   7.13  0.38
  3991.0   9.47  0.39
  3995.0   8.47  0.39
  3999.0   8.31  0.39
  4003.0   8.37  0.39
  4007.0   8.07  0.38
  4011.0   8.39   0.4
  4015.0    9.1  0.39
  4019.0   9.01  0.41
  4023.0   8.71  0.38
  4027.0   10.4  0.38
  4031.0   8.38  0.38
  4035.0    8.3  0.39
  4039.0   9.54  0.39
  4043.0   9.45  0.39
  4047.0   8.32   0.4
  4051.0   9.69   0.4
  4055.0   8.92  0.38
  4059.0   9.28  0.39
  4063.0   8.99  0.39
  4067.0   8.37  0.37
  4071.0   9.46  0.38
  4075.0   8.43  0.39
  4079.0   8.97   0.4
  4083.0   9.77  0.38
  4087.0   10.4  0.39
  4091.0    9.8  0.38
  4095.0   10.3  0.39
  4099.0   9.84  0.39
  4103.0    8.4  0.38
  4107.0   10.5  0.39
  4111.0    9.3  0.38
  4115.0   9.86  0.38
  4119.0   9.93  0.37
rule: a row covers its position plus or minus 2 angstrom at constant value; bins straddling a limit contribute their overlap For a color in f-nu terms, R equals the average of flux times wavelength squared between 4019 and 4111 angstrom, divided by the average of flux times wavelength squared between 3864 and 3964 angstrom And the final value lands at 1.7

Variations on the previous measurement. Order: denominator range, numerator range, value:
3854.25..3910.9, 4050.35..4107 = 1.57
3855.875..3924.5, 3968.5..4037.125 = 1.27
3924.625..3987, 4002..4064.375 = 1.85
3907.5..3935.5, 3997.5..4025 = 1.77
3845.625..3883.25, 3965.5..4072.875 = 1.38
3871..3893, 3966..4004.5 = 1.15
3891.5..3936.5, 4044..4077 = 1.71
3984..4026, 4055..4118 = 1.15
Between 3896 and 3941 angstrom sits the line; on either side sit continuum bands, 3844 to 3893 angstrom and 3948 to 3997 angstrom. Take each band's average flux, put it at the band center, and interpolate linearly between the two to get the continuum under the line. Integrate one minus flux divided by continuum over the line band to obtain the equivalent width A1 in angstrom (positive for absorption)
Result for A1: 7.89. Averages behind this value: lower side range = 6.44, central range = 5.3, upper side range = 6.42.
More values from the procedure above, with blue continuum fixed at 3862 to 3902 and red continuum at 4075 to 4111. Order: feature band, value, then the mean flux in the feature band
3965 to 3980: 7.3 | 4.09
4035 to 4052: -0.4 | 9.11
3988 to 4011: -0.5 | 8.46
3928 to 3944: 9.9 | 2.8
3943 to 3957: 1.5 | 6.73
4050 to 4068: 0.2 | 9.05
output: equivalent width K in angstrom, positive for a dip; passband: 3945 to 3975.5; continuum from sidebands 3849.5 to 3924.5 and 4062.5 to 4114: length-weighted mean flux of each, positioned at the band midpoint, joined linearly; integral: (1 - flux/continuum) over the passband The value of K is 9.08 angstrom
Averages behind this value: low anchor 6.62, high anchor 9.45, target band 5.34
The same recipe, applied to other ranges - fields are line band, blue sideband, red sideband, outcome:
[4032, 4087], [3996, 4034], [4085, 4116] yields 1.24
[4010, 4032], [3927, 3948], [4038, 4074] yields -4.79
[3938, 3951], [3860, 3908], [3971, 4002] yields 2.54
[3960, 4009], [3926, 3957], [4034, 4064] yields -1.46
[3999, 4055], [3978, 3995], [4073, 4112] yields -1.27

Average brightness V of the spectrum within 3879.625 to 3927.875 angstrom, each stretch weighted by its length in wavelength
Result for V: 6.52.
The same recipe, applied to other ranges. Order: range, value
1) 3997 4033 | 8.75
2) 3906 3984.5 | 5.36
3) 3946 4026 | 7.23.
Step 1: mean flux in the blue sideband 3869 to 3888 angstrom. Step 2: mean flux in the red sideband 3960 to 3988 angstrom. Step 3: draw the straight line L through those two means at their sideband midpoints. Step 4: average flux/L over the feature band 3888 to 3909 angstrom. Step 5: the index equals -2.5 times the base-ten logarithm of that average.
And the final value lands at -0.19 mag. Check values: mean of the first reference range 5.94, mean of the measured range 6.89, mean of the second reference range 5.31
